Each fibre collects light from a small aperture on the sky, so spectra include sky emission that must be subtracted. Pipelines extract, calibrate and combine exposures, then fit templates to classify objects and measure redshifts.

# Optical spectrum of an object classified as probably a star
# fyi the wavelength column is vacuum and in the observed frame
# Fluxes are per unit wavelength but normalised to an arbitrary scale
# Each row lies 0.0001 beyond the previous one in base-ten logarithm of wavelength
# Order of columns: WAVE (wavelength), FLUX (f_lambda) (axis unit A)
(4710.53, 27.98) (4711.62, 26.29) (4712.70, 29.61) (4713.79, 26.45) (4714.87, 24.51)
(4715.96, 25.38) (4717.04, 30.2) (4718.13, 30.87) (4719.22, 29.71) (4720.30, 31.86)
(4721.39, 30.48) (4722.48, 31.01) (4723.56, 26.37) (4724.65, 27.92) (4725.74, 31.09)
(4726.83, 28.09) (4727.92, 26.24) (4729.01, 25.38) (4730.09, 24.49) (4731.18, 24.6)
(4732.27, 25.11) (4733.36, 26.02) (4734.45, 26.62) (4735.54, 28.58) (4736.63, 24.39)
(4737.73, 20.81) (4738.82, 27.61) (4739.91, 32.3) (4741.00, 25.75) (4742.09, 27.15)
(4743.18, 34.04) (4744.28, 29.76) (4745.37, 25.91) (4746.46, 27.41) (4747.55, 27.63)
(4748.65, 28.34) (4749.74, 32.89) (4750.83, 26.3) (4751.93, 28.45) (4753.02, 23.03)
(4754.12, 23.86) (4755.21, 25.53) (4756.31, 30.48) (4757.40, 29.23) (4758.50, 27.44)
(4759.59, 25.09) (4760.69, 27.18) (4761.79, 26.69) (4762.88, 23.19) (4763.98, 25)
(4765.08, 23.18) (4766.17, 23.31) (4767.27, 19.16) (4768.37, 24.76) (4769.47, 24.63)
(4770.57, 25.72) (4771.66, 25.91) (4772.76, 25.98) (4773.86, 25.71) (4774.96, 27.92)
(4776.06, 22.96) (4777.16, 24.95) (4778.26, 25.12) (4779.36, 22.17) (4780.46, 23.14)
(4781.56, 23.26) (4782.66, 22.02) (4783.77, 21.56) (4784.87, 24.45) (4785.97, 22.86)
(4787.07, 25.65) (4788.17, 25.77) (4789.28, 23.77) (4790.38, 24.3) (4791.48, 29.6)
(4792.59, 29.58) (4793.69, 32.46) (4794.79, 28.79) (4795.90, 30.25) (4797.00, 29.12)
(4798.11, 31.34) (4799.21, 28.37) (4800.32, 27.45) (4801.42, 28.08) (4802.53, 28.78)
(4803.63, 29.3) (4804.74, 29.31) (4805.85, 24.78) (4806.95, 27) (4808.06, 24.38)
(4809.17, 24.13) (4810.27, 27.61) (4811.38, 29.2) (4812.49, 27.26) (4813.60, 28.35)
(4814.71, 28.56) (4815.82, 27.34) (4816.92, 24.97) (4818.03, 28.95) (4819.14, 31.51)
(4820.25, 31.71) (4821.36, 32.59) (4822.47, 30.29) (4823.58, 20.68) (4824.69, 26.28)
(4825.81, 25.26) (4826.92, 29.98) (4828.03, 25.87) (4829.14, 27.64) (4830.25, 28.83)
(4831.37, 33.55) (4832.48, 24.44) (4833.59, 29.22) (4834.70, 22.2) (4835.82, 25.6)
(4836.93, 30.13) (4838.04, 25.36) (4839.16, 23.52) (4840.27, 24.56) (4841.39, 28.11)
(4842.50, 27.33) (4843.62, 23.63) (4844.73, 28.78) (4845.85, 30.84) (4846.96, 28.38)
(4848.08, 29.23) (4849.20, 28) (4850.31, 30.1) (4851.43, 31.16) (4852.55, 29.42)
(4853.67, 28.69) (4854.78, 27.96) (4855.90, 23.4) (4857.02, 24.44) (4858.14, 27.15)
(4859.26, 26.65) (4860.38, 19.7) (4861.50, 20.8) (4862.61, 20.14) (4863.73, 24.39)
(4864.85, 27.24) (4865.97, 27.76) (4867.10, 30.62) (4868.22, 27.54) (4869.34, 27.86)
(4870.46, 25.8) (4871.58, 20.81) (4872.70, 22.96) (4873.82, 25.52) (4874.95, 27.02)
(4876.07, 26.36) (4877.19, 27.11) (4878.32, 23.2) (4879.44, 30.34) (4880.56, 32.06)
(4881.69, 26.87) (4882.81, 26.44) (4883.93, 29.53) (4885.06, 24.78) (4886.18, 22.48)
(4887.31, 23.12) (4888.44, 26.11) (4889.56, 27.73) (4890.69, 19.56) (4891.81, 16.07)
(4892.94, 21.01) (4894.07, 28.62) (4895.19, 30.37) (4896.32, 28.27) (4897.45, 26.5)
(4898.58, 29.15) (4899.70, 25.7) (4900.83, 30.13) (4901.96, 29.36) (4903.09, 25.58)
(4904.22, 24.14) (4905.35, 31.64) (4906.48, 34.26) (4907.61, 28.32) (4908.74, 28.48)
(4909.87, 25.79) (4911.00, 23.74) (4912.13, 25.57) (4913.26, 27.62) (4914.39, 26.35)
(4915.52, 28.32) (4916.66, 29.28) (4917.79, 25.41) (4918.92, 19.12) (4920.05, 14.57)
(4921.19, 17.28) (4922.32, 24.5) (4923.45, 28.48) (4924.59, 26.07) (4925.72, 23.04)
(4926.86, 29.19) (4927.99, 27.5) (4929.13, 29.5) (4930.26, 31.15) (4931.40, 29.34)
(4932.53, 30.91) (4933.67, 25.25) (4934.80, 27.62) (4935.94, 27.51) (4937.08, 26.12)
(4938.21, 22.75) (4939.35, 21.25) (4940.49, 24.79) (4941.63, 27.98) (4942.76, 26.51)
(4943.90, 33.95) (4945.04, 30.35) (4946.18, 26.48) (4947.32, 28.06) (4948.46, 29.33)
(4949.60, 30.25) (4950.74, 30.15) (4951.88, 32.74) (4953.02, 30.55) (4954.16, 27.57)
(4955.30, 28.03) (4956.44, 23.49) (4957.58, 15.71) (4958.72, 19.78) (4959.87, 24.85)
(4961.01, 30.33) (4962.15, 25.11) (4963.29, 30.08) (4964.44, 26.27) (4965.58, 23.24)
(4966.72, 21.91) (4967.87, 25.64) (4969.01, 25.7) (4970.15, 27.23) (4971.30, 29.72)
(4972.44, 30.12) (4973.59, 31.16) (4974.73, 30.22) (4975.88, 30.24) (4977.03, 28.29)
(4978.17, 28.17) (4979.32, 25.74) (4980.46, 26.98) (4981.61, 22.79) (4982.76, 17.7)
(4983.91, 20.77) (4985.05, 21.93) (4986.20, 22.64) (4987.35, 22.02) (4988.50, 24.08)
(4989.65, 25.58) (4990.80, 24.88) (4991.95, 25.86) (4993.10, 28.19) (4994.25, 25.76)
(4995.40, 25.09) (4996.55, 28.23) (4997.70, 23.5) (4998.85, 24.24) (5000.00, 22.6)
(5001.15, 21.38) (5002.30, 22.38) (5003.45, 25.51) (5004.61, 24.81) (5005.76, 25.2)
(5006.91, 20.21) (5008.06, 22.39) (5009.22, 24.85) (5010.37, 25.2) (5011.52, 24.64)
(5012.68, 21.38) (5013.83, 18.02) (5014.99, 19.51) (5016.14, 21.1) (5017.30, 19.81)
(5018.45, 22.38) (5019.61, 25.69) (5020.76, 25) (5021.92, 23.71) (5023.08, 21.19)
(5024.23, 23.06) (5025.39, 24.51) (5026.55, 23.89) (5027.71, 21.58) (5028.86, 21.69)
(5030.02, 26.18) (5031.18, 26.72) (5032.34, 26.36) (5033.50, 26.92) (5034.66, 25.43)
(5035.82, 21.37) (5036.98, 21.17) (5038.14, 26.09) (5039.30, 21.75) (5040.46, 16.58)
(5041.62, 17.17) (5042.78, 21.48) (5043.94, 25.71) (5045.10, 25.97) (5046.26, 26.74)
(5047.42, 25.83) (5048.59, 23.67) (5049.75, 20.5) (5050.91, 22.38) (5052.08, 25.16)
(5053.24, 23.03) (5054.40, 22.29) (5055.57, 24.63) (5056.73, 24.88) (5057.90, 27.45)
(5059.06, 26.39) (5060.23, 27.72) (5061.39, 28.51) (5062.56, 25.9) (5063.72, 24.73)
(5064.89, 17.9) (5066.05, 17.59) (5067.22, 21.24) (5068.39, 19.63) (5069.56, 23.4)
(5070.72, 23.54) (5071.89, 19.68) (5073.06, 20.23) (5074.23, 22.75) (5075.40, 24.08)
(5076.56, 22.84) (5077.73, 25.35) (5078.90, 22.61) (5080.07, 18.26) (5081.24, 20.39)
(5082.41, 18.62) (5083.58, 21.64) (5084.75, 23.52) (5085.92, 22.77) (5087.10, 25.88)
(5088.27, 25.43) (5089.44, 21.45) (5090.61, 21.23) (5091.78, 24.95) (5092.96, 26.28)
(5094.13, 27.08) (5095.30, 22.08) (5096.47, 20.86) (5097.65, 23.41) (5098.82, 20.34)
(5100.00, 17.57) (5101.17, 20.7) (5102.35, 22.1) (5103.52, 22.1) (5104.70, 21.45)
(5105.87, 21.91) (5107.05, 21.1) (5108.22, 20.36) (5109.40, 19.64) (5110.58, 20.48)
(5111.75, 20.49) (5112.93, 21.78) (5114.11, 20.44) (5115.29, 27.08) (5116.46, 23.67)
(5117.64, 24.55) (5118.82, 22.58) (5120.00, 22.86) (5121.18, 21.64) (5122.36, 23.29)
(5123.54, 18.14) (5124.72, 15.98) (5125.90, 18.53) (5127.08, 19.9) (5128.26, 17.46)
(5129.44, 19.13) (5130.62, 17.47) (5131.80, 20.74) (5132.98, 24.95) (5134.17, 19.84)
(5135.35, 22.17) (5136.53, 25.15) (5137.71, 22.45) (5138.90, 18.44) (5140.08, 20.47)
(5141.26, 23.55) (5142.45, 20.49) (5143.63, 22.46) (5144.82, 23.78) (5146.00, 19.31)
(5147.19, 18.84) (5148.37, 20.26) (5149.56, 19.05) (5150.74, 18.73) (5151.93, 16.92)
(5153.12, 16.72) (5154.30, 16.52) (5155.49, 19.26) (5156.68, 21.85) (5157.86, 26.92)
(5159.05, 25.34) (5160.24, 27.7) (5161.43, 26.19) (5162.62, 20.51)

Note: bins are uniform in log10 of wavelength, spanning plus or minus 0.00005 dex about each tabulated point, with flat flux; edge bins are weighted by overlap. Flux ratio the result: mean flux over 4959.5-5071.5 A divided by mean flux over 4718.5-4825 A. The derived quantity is 0.90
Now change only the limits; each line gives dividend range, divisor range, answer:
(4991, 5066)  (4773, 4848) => 0.88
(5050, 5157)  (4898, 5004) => 0.83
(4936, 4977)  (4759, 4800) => 1.06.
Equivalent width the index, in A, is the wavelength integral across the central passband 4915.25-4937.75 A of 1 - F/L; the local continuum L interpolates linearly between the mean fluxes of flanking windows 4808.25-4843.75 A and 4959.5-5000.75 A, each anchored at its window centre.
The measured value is 0.3 A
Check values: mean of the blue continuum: 27.3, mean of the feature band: 26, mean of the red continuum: 25.7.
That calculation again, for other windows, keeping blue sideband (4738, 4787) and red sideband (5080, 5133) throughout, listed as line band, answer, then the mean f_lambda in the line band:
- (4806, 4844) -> -3.3 A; 27.2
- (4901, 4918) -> -2.6 A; 27.7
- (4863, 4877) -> -0.9 A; 26.1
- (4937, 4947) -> -1.3 A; 26.8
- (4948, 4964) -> -2.4 A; 27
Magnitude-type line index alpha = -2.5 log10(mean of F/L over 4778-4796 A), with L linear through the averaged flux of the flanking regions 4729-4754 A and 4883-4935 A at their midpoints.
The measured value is 0.06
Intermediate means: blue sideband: 27.1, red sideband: 26.2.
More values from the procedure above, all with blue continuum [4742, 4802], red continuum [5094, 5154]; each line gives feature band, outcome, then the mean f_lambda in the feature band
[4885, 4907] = -0.08 mag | 26.2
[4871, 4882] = -0.06 mag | 26.2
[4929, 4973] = -0.15 mag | 27.1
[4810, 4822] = -0.13 mag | 29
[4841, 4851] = -0.13 mag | 28.3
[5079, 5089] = -0.03 mag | 22.1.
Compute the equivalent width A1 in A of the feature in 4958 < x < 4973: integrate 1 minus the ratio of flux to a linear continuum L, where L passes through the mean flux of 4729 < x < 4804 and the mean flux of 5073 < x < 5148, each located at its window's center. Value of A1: -1.53 A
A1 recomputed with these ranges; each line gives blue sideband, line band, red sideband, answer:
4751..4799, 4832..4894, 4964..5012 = -1.36 A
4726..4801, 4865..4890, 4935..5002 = -0.29 A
